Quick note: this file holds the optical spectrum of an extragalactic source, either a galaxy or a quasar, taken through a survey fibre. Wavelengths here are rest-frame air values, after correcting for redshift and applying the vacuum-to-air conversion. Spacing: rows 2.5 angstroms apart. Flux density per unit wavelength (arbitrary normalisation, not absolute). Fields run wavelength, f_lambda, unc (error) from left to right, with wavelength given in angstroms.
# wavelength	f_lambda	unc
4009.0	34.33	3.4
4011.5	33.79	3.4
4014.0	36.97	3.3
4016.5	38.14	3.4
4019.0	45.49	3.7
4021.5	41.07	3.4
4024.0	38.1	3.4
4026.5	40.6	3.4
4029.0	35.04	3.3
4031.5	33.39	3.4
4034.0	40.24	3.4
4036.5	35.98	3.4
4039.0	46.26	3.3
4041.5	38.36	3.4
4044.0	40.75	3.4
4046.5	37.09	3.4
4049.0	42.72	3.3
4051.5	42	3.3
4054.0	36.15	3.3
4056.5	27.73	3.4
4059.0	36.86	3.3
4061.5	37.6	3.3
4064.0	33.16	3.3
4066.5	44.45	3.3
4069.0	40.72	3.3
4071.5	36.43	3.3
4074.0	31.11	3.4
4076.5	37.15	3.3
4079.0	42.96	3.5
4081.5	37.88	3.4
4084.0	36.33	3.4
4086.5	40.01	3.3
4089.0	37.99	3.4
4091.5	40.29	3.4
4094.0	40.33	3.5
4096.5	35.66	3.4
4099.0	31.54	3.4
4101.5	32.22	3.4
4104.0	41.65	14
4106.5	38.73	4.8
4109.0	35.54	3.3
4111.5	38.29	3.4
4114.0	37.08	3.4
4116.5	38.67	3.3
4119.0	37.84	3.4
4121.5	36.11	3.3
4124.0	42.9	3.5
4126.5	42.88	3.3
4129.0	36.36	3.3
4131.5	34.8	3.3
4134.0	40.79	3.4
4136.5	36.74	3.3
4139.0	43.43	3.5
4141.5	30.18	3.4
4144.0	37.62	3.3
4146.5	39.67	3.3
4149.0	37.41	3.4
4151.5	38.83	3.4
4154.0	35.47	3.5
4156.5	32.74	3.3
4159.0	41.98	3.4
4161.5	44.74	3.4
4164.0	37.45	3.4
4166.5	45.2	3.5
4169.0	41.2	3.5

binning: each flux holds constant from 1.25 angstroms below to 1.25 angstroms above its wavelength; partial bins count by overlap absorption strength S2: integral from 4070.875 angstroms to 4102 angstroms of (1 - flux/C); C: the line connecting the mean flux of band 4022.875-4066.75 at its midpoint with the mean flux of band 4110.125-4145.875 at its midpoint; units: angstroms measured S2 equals 0.8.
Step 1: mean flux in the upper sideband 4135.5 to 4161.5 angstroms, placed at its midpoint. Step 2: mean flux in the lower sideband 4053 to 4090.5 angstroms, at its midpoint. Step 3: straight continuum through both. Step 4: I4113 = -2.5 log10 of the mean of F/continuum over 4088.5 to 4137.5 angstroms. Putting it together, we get -0.010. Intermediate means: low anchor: 37.1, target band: 37.8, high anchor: 37.8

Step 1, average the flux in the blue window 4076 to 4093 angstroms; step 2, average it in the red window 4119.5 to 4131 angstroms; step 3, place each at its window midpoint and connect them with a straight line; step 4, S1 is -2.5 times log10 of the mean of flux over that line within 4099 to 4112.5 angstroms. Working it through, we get 0.068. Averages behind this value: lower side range 39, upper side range 39.1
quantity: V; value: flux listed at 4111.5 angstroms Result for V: 38.29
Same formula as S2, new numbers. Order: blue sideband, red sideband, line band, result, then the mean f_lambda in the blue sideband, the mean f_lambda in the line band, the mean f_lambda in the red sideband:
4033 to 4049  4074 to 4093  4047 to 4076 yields 1.5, 40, 37.2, 38.4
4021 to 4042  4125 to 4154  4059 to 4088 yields 0.4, 38.7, 37.9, 38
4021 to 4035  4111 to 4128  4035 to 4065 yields 0.2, 37.9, 37.9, 39.1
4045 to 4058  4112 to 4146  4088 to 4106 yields 0.3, 37.2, 37.2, 38.1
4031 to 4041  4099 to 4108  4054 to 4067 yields 1.0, 39.3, 35.5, 36.6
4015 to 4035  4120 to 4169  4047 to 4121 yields 2.5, 39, 37.5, 38.8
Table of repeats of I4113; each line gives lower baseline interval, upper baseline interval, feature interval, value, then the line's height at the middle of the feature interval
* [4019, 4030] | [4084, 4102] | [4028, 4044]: 0.02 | 39.1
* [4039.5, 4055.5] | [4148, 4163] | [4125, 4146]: 0.02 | 38.7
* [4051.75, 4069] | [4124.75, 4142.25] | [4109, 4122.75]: 0.01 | 37.9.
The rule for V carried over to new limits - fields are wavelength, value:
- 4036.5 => 35.98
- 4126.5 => 42.88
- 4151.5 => 38.83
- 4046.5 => 37.09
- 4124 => 42.9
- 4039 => 46.26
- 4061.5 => 37.6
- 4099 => 31.54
